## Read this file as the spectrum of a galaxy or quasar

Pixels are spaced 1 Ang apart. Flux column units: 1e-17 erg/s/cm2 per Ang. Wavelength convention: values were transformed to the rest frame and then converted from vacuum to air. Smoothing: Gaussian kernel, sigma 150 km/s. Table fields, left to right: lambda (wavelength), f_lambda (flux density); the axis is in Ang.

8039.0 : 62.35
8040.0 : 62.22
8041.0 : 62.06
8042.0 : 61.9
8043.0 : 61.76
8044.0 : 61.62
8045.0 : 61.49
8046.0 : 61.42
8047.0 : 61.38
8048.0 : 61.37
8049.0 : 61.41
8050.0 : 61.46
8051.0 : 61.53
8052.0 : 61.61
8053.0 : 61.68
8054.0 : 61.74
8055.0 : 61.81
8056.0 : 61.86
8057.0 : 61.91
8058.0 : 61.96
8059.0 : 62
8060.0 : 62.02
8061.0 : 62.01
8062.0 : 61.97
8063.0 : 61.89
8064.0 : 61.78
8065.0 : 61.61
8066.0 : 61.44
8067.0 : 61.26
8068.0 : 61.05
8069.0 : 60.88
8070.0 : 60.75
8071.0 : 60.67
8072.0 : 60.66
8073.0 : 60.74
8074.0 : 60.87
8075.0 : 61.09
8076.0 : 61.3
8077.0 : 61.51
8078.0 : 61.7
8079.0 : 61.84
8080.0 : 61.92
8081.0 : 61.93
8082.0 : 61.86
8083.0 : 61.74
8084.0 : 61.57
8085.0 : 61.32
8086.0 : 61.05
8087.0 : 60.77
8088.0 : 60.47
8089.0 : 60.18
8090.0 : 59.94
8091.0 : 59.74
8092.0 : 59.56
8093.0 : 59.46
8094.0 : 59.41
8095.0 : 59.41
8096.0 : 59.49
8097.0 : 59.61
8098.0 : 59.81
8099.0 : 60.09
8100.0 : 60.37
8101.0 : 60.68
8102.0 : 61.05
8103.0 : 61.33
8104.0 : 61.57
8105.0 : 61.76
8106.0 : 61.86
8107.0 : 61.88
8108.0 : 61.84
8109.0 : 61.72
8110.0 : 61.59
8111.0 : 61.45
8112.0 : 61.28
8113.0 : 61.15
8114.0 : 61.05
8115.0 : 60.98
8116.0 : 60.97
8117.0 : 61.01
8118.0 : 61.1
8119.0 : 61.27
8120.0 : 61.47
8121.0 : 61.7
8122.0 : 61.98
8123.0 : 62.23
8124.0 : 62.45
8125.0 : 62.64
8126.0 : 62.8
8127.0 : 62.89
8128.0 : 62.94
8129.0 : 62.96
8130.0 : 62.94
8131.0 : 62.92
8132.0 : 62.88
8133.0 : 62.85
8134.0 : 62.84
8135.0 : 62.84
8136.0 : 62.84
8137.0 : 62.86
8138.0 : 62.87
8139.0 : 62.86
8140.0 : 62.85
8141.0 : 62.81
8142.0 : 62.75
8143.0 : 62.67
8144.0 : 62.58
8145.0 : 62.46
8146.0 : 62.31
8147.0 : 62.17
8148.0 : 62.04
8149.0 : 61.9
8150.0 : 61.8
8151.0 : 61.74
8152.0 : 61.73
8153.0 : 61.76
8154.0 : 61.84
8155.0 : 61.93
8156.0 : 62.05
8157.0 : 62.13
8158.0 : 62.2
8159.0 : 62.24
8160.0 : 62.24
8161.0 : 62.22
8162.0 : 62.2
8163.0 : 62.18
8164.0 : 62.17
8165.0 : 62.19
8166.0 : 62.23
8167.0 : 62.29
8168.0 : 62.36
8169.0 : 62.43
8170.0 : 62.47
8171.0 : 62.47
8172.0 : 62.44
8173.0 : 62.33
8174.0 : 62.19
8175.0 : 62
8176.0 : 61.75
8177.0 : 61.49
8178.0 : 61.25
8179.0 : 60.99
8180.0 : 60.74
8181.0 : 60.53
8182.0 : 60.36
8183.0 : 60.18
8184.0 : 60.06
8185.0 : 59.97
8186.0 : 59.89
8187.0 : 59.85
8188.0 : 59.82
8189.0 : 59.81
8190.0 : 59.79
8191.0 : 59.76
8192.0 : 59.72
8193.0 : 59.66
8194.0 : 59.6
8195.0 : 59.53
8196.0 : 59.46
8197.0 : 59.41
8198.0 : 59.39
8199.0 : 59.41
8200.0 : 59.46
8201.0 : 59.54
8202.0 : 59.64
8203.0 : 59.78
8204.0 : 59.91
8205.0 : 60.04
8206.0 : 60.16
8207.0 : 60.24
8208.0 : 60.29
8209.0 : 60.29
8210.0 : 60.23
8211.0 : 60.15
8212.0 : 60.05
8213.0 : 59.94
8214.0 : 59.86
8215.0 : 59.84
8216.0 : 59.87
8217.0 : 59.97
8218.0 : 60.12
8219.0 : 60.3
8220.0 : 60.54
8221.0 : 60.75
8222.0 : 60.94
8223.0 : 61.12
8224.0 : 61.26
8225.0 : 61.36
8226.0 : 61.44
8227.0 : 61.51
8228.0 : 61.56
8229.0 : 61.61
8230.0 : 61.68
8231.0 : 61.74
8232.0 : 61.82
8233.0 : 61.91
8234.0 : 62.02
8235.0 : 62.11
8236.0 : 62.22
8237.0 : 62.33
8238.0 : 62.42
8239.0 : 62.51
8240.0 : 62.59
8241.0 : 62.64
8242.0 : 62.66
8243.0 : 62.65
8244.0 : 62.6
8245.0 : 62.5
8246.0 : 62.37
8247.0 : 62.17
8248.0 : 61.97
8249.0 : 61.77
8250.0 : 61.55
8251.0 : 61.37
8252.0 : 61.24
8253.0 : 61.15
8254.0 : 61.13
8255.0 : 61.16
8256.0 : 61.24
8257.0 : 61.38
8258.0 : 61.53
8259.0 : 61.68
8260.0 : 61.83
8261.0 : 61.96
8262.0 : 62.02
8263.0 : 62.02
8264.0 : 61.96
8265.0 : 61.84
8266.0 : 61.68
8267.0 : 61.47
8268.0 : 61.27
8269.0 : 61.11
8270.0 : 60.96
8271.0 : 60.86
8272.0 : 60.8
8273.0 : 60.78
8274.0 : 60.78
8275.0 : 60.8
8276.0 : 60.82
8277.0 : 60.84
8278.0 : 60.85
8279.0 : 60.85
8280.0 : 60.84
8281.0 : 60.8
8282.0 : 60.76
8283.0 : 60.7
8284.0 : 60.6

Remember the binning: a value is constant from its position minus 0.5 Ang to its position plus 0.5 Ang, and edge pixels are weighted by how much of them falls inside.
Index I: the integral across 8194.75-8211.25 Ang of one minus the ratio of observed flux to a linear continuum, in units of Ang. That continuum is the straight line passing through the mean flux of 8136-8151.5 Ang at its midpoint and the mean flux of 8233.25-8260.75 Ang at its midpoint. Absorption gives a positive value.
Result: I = 0.6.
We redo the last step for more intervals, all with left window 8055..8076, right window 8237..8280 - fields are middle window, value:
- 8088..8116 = 0.4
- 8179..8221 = 1.1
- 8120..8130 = -0.2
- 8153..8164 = -0.1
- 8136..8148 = -0.2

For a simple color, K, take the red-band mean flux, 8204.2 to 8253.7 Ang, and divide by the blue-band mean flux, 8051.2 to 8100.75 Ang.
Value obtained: 1.0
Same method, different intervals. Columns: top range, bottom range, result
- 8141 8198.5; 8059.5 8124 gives 1.00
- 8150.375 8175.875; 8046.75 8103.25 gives 1.02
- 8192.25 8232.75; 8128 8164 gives 0.97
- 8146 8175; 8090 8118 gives 1.02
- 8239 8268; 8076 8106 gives 1.02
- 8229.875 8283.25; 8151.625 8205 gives 1.01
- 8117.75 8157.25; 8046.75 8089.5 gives 1.02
